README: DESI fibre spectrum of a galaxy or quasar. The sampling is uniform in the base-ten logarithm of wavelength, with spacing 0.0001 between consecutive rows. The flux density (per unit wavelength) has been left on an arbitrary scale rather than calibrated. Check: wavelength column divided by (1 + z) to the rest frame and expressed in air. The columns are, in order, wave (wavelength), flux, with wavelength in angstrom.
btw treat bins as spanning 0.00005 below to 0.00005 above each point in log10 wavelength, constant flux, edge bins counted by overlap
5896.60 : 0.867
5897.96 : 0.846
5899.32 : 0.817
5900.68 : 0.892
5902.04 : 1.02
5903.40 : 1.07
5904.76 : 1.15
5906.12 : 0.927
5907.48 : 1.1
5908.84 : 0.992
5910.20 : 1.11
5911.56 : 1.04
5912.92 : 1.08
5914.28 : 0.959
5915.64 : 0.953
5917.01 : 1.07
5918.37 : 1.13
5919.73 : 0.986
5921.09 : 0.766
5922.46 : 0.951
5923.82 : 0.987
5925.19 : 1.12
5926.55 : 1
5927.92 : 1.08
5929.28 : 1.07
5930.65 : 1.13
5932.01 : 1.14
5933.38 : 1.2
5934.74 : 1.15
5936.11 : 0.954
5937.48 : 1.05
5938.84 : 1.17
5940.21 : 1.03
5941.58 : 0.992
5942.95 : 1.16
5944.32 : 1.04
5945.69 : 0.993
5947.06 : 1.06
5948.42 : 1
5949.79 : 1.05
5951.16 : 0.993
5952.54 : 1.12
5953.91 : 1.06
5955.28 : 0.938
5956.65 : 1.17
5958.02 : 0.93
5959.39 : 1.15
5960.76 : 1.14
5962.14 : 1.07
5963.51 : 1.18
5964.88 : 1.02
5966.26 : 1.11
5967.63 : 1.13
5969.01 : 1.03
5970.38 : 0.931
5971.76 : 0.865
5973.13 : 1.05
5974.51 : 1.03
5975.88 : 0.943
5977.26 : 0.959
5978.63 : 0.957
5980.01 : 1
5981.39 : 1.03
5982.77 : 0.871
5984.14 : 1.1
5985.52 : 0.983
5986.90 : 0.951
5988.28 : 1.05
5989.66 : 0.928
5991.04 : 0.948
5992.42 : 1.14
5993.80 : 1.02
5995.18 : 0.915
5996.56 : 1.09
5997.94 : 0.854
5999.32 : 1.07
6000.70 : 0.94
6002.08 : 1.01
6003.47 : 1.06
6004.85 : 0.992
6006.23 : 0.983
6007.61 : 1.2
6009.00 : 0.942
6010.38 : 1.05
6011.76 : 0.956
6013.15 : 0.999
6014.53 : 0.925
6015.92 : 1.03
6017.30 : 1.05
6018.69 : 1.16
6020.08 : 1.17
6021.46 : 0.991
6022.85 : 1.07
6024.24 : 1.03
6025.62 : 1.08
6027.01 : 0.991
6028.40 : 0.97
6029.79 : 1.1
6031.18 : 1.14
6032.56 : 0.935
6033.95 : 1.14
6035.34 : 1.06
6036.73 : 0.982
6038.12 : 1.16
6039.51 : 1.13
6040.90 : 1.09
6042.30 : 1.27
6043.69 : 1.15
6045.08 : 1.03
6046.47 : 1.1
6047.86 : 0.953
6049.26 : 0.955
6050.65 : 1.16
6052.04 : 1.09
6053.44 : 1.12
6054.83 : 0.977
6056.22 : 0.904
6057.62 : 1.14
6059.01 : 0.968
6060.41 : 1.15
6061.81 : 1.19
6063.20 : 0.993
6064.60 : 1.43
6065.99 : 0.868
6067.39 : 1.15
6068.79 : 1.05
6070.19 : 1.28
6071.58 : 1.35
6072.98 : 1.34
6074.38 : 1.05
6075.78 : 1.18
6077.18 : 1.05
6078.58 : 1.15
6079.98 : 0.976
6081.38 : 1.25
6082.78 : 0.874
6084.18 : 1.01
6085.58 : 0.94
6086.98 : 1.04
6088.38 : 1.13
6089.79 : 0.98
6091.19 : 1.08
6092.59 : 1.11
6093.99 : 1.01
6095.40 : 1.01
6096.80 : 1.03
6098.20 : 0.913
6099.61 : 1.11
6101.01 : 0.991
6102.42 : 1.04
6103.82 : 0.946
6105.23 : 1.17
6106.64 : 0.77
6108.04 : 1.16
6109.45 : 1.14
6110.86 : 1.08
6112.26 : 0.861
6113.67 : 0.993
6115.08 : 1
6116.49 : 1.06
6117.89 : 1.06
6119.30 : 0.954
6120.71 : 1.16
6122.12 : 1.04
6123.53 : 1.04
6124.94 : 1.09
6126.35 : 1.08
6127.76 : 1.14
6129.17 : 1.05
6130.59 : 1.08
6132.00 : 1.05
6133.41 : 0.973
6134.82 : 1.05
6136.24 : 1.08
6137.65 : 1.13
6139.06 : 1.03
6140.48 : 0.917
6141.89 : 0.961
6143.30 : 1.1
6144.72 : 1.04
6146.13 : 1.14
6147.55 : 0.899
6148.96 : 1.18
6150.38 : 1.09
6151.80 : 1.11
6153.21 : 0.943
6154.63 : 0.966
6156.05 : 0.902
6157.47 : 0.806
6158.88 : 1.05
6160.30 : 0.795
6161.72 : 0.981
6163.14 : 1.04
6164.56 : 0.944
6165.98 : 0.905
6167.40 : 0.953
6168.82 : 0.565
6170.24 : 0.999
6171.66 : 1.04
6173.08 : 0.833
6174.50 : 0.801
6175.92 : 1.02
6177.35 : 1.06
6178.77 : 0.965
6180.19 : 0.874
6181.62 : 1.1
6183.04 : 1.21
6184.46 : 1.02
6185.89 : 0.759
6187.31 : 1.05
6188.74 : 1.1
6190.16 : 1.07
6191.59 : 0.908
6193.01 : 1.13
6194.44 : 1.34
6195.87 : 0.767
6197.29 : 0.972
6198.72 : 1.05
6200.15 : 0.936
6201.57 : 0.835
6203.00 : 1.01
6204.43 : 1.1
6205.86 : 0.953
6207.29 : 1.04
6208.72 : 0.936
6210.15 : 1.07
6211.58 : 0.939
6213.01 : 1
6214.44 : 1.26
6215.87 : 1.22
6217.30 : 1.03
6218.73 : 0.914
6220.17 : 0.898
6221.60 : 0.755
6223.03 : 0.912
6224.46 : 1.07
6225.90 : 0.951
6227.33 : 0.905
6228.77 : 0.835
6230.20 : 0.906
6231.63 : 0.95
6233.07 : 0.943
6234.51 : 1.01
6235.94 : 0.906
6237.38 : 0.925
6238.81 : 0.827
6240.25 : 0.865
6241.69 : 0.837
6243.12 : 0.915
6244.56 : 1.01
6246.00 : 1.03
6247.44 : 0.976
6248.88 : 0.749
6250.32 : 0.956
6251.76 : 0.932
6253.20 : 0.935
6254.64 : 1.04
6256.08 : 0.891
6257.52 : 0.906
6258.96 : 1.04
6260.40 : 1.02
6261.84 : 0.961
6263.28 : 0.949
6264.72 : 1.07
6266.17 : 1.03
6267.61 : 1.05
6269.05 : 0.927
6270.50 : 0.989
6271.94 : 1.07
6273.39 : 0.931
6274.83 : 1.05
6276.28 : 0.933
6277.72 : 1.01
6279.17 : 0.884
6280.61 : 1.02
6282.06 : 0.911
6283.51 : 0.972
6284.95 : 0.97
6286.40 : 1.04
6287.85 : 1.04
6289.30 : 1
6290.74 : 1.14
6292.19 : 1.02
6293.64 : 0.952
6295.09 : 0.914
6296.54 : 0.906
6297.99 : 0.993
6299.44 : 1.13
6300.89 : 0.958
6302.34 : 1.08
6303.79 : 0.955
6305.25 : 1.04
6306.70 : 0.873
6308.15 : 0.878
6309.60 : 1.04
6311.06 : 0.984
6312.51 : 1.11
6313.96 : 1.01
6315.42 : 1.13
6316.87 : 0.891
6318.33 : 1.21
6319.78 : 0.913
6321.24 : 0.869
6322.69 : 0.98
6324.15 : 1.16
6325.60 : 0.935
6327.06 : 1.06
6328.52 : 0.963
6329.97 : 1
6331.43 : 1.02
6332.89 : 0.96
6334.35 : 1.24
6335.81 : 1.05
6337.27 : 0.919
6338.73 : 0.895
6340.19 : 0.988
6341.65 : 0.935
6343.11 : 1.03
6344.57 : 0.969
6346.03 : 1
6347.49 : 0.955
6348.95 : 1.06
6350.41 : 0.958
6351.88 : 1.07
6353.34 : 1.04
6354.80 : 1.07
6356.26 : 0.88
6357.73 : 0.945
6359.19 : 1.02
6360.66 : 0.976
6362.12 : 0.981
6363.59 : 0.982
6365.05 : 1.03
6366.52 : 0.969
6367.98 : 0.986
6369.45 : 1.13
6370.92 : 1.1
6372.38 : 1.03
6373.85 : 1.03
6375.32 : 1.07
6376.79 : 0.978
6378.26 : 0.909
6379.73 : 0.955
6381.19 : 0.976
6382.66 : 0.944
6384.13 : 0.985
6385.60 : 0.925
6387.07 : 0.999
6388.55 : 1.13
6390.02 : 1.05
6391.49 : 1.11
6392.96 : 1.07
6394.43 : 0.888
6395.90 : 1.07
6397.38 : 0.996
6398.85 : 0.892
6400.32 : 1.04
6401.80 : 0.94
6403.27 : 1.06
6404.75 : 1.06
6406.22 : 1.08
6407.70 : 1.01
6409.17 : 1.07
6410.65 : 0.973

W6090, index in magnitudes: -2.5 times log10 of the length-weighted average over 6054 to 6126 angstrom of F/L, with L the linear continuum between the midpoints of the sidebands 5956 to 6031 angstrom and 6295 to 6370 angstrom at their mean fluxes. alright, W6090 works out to -0.05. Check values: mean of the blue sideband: 1.03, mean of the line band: 1.06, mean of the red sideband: 1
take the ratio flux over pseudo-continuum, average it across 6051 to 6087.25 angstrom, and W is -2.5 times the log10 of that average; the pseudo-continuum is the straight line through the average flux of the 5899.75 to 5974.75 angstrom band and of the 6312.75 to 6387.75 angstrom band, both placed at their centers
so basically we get -0.07 mag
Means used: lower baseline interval 1.04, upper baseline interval 1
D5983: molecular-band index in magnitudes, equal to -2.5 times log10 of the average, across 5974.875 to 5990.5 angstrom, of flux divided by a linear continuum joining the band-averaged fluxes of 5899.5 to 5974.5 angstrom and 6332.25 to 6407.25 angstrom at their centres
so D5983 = 0.06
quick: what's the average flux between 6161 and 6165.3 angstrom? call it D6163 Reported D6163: 0.987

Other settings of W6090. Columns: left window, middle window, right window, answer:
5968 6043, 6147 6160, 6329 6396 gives 0.03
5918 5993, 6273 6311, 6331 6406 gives 0.03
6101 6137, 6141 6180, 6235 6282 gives 0.06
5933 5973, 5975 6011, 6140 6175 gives 0.04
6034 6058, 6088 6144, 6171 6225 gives 0.00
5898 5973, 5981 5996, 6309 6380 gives 0.04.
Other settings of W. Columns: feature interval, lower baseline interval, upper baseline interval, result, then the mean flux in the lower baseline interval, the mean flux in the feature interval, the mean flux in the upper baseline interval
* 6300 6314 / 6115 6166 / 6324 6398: 0.02 mag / 1.02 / 0.994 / 1.01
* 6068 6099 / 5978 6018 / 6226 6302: -0.10 mag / 1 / 1.08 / 0.965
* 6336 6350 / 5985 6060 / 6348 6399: 0.04 mag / 1.04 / 0.975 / 1.01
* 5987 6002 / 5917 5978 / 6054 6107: 0.06 mag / 1.05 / 0.995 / 1.07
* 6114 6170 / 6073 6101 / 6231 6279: 0.01 mag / 1.05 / 1.01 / 0.958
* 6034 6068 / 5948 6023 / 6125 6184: -0.07 mag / 1.02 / 1.08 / 0.997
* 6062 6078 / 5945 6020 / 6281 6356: -0.14 mag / 1.02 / 1.16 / 1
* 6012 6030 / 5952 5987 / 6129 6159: -0.01 mag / 1.03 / 1.04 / 1.02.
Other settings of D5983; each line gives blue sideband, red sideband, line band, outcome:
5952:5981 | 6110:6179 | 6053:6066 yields -0.07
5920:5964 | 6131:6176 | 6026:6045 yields -0.06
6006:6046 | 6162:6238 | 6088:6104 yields 0.00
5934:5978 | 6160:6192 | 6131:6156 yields -0.07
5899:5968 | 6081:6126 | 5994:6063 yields -0.01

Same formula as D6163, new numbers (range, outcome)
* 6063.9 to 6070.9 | 1.16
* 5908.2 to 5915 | 1.04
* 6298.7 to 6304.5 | 1.03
